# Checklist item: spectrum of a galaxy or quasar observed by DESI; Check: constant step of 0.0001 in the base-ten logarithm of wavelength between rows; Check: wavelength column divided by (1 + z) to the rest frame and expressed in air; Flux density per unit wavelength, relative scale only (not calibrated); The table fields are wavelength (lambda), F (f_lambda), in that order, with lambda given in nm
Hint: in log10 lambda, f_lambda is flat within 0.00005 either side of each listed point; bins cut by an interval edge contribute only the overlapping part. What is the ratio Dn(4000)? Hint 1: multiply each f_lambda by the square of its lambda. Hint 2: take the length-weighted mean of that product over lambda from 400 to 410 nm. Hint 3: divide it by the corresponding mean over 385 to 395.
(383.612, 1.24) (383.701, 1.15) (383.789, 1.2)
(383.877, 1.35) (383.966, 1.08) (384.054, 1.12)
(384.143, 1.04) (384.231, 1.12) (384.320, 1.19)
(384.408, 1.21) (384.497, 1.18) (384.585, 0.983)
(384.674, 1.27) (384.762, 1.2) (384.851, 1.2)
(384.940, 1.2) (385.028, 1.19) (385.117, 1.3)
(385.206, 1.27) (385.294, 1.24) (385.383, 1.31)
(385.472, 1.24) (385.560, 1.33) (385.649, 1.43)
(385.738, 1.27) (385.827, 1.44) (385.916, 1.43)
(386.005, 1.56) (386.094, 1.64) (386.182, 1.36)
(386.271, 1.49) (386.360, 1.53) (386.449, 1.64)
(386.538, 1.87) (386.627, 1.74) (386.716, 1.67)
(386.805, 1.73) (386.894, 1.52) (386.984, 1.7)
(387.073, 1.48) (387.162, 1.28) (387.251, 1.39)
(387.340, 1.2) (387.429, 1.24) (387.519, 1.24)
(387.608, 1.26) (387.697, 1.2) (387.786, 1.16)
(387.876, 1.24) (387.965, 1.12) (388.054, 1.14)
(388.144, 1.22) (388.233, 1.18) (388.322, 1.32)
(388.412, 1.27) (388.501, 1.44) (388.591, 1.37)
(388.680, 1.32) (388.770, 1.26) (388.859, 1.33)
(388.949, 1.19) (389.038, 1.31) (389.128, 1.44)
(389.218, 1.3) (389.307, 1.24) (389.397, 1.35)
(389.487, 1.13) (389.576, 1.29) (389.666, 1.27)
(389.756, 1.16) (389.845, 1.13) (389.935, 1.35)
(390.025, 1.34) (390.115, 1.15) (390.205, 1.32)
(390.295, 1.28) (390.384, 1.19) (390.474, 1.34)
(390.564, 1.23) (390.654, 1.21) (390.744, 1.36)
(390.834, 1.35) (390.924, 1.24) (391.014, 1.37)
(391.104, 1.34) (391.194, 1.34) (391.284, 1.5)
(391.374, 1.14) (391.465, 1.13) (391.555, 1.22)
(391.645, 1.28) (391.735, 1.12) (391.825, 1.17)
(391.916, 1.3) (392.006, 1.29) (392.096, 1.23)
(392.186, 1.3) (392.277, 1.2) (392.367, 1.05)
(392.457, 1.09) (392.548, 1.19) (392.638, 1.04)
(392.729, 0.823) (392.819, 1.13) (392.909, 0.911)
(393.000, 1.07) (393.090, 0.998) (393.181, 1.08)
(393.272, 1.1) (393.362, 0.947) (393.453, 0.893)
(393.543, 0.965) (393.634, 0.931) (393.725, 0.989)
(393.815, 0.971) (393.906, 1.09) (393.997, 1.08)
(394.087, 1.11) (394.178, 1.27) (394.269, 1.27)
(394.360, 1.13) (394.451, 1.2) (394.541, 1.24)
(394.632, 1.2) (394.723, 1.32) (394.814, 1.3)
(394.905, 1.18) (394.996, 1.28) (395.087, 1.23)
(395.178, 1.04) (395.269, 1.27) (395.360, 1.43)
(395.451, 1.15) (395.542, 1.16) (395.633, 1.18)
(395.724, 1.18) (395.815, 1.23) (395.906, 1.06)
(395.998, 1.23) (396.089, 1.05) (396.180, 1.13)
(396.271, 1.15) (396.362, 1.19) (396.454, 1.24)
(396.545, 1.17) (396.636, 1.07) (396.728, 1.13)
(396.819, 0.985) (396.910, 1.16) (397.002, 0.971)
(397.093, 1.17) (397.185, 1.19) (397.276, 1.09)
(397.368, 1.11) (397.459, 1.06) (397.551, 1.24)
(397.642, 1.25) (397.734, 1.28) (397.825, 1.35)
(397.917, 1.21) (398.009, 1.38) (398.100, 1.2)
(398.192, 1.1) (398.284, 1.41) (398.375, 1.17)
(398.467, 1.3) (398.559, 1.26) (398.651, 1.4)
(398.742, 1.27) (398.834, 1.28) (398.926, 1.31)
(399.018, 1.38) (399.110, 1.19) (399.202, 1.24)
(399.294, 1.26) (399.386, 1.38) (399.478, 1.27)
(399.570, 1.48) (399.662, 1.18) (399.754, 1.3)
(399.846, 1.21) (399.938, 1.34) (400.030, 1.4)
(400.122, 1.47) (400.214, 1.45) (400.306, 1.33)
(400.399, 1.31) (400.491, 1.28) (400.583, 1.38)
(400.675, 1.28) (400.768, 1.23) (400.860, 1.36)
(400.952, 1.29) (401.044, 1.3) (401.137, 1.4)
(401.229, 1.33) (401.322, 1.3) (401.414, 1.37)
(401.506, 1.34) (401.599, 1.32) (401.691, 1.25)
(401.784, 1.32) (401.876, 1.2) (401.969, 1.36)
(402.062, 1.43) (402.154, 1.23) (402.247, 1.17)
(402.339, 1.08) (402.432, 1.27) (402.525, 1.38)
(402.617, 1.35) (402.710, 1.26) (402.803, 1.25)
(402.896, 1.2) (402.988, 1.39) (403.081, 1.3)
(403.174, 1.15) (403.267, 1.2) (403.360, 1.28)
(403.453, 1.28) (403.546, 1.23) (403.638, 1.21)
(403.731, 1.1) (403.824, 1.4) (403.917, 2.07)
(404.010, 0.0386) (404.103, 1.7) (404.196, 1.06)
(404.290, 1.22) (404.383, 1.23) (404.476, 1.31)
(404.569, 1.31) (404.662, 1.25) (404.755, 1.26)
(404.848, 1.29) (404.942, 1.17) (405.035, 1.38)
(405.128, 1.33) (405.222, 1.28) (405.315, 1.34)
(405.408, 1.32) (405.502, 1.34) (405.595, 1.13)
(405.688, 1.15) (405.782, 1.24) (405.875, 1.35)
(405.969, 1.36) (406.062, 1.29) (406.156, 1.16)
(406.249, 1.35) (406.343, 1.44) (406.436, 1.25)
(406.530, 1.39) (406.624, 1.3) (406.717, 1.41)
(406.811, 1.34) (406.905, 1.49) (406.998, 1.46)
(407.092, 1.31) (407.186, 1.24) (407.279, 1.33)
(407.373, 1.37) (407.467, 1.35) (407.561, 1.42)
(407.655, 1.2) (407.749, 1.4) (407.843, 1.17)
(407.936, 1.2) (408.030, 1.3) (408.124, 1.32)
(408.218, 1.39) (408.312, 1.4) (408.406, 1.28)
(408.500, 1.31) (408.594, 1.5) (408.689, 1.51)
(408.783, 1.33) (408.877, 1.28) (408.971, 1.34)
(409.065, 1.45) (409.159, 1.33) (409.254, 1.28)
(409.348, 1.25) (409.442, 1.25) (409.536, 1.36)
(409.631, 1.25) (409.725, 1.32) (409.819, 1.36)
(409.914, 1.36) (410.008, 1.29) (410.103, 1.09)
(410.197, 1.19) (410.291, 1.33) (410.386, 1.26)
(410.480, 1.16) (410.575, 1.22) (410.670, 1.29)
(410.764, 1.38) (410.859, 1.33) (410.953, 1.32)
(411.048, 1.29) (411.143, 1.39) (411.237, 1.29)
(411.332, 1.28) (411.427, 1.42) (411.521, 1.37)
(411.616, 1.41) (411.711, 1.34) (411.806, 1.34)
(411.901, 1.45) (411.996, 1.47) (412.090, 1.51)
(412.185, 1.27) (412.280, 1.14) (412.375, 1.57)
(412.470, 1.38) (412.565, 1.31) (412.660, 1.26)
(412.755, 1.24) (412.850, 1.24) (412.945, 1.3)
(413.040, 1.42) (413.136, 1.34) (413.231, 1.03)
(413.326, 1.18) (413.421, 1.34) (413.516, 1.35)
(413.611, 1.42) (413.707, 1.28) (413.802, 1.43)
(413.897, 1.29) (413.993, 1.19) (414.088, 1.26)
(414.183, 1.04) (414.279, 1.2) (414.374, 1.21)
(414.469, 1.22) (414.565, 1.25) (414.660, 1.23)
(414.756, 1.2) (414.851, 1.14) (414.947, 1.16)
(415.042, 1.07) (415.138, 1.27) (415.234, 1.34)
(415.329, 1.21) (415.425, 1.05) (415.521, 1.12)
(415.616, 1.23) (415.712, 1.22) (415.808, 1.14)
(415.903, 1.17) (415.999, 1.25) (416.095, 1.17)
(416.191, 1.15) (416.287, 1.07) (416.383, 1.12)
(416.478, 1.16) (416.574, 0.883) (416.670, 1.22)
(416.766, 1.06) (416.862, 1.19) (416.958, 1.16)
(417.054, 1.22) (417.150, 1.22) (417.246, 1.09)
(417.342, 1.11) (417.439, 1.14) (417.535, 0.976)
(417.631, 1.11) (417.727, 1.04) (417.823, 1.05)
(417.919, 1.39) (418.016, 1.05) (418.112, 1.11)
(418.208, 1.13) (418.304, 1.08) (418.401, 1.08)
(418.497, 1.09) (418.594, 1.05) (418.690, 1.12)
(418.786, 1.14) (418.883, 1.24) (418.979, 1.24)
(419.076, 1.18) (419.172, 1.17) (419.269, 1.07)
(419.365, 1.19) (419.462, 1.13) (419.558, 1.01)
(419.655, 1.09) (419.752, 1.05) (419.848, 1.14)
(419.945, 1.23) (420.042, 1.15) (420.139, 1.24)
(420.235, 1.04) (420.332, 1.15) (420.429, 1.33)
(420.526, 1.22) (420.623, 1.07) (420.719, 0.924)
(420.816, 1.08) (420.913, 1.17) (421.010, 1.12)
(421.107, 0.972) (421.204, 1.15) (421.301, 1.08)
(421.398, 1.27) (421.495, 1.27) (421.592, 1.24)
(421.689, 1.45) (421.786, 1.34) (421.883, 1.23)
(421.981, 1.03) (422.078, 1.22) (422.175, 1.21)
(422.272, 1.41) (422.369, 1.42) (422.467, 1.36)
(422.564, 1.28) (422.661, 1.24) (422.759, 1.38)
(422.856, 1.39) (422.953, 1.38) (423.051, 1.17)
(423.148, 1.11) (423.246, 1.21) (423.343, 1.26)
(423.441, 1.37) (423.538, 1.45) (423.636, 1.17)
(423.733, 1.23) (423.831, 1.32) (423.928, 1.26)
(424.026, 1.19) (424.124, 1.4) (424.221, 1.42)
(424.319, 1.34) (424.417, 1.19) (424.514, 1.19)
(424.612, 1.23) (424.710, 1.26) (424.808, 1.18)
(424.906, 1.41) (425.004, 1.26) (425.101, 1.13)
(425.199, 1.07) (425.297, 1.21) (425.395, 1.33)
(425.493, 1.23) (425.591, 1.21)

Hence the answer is 1.12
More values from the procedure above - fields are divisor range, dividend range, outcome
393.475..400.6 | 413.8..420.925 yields 1.05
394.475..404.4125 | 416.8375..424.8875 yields 1.06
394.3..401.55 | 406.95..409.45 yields 1.13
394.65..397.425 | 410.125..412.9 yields 1.22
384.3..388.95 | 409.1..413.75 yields 1.10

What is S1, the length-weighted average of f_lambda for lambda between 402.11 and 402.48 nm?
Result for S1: 1.19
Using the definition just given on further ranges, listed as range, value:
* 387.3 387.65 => 1.23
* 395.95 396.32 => 1.14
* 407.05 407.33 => 1.3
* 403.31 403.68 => 1.25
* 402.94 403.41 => 1.26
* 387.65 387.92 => 1.2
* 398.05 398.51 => 1.24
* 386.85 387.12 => 1.56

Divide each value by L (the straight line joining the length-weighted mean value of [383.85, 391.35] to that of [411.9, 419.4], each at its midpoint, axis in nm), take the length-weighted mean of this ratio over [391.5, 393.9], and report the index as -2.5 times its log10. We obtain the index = 0.19 mag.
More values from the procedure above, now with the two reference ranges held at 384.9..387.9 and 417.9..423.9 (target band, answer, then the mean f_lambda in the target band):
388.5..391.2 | 0.08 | 1.29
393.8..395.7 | 0.13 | 1.2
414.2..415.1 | 0.05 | 1.18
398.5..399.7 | 0.02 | 1.3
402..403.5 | 0.04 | 1.26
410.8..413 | -0.08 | 1.34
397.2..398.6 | 0.09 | 1.23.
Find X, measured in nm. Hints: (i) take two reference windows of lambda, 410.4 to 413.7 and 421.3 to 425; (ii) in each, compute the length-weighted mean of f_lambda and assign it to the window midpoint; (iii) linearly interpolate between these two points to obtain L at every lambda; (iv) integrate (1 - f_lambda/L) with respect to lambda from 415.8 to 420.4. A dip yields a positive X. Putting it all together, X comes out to 0.60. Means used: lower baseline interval 1.32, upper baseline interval 1.28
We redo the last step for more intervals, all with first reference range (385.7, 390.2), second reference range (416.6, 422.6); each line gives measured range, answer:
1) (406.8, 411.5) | -0.36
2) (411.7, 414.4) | -0.23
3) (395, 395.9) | 0.07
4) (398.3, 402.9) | -0.09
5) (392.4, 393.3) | 0.19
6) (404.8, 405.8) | -0.02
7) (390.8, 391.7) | 0.03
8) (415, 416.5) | 0.02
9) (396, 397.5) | 0.21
